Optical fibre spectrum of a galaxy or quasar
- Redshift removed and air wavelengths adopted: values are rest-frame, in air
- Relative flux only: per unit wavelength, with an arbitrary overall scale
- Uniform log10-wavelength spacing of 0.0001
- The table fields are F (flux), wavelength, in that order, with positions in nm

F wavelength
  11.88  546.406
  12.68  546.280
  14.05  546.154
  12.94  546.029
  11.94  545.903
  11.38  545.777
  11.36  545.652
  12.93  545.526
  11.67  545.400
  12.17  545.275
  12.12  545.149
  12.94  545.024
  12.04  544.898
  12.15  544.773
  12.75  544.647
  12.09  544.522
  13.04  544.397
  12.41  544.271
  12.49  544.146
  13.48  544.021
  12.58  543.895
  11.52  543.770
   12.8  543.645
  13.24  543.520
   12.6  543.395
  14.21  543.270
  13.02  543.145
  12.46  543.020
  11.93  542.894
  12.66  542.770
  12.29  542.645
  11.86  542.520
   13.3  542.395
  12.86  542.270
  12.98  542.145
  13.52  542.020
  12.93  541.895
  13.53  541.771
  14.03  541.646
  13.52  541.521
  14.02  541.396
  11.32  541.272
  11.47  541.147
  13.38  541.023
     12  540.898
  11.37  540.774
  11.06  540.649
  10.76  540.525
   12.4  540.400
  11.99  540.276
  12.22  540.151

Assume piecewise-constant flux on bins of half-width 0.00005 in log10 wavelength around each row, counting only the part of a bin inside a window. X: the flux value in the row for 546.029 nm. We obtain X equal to 12.94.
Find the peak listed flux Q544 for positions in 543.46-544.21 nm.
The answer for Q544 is 13.48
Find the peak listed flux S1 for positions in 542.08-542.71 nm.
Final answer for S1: 13.3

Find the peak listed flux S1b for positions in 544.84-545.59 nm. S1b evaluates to 12.94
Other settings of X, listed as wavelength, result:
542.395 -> 13.3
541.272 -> 11.32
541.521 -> 13.52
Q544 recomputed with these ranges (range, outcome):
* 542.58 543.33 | 14.21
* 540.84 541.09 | 13.38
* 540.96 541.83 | 14.03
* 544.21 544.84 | 13.04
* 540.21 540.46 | 12.4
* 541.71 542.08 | 13.53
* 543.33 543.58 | 13.24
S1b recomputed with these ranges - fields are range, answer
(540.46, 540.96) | 12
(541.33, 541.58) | 14.02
